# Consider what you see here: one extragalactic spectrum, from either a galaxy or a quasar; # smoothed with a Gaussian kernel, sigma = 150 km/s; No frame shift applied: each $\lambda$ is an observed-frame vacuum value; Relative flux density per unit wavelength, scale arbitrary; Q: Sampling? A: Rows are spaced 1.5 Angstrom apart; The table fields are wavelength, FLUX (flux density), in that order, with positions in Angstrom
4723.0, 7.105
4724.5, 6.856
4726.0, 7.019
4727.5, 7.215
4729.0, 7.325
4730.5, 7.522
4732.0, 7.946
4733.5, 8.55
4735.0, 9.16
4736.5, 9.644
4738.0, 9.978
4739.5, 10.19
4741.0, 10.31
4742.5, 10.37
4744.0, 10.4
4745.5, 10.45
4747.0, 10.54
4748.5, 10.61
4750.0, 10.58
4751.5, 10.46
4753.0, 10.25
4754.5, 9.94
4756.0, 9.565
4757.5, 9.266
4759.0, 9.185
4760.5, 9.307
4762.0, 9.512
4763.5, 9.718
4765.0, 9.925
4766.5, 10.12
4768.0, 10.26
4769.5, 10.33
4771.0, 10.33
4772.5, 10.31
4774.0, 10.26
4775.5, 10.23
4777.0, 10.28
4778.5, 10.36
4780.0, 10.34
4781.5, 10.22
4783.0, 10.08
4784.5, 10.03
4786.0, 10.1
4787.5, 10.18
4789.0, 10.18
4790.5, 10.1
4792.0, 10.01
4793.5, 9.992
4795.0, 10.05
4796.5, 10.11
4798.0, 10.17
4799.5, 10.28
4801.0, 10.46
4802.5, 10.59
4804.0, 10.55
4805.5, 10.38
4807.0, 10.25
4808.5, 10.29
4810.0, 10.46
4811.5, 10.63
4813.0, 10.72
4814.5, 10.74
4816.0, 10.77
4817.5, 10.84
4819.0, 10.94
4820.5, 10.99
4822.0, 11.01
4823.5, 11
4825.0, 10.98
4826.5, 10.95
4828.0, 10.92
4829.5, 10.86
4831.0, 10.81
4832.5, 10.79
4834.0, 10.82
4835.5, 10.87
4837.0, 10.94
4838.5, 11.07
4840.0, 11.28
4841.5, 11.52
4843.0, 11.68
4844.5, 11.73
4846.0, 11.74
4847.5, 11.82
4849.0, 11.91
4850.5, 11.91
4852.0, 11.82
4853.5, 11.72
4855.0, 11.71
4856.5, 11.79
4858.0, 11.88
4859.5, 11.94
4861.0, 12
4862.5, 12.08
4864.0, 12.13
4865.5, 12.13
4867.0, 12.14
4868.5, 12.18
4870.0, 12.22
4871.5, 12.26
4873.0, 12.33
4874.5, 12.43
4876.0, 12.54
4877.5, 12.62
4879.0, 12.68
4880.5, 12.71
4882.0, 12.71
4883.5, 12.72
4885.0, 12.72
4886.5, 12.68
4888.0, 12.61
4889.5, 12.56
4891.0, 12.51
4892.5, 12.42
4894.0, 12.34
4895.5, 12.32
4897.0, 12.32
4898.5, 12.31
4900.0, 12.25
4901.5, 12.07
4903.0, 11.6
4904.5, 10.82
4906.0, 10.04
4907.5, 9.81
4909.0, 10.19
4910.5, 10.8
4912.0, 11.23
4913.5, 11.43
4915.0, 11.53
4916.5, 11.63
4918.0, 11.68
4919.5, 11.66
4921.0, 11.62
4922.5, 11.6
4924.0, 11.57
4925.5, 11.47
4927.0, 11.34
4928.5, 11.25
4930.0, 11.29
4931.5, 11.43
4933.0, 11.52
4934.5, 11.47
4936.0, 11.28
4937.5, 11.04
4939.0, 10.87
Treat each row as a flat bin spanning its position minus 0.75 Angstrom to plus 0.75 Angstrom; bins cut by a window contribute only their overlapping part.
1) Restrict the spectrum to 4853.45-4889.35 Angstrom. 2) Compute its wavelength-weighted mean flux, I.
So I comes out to 12.3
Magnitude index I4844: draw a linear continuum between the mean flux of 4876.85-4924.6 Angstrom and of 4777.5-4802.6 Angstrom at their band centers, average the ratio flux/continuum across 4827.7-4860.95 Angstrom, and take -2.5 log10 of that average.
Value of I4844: -0.043 mag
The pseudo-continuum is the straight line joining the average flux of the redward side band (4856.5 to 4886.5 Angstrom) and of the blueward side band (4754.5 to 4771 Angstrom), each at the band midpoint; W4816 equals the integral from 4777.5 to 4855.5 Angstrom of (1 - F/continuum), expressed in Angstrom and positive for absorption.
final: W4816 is 1.8 Angstrom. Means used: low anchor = 9.76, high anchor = 12.3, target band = 10.8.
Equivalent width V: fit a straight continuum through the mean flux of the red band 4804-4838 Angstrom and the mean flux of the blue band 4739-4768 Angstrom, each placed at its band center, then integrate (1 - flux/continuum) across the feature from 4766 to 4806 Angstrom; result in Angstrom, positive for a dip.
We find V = 0.6 Angstrom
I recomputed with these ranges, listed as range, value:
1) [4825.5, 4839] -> 10.9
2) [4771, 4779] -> 10.3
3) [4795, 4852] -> 10.9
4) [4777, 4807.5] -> 10.2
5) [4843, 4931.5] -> 11.9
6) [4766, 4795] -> 10.2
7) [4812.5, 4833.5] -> 10.9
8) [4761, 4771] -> 9.99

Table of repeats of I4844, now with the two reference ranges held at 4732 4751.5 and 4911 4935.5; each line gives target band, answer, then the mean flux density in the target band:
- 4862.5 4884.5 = -0.12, 12.4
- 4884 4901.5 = -0.11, 12.4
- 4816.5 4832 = -0.03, 10.9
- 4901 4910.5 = 0.06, 10.7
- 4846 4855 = -0.09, 11.8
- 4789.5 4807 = 0.02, 10.2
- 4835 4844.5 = -0.05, 11.3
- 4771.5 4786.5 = 0.01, 10.2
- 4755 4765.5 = 0.07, 9.5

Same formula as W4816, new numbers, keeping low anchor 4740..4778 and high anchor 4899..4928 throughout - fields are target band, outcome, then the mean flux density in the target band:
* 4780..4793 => 0.2 Angstrom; 10.1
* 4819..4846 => -1.1 Angstrom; 11.1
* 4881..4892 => -1.5 Angstrom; 12.6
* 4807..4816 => 0.0 Angstrom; 10.6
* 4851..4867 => -1.6 Angstrom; 11.9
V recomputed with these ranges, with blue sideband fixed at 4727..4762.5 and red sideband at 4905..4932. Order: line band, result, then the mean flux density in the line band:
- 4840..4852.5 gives -1.5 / 11.7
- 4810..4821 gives -0.6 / 10.8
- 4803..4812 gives -0.3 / 10.4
